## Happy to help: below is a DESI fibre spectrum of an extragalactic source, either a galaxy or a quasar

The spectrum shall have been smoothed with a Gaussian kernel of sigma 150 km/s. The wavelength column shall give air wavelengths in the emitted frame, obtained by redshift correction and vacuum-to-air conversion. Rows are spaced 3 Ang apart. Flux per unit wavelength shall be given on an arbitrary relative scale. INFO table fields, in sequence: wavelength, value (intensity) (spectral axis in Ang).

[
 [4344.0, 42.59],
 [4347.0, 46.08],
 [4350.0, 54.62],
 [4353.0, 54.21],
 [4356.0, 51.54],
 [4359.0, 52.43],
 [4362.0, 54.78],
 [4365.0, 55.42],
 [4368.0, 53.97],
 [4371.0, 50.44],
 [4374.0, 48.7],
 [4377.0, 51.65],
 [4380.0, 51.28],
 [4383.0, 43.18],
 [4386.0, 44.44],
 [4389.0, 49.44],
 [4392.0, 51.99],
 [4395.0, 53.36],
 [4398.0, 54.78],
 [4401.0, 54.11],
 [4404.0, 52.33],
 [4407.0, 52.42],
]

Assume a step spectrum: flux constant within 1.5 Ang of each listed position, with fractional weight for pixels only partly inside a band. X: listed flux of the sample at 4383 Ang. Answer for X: 43.18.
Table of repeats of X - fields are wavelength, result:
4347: 46.08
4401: 54.11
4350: 54.62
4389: 49.44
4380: 51.28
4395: 53.36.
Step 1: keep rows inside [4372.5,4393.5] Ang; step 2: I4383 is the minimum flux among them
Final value 43.18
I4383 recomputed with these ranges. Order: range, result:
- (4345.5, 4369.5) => 46.08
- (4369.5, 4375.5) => 48.7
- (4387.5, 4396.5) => 49.44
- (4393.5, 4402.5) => 53.36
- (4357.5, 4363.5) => 52.43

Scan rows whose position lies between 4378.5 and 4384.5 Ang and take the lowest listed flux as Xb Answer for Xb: 43.18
